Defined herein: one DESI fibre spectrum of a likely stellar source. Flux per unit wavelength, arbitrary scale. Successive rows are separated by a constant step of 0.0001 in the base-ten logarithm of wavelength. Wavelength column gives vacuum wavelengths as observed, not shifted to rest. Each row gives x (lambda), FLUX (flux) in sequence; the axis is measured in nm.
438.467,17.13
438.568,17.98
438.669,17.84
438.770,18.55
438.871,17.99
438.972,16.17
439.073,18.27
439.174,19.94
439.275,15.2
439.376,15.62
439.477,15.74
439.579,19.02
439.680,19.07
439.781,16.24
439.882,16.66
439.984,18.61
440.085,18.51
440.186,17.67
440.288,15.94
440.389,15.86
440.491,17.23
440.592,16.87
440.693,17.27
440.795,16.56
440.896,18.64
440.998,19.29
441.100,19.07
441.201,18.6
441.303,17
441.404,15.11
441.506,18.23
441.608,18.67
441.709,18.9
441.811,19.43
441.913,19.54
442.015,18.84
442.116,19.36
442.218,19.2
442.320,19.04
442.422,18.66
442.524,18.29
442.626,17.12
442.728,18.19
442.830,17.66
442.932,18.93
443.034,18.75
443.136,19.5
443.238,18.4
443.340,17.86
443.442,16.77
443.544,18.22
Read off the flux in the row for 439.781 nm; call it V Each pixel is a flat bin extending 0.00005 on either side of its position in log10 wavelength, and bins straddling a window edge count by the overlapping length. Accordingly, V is 16.24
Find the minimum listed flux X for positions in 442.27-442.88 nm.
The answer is 17.12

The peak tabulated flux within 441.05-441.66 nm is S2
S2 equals 19.07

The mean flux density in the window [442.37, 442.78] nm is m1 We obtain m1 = 18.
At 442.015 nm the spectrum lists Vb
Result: 18.84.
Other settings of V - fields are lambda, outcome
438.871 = 17.99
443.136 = 19.5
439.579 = 19.02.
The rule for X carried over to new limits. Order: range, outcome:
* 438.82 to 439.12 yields 16.17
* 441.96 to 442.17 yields 18.84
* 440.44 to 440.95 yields 16.56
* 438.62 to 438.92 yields 17.84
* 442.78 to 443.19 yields 17.66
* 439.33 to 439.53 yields 15.62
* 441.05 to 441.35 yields 17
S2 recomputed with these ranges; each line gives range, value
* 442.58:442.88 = 18.19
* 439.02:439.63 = 19.94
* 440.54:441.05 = 19.29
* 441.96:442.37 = 19.36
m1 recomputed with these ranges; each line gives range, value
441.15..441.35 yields 17.8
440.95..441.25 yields 19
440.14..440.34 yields 16.8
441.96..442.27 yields 19.2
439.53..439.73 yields 19.1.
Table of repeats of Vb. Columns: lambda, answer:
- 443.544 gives 18.22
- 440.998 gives 19.29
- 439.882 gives 16.66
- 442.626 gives 17.12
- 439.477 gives 15.74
